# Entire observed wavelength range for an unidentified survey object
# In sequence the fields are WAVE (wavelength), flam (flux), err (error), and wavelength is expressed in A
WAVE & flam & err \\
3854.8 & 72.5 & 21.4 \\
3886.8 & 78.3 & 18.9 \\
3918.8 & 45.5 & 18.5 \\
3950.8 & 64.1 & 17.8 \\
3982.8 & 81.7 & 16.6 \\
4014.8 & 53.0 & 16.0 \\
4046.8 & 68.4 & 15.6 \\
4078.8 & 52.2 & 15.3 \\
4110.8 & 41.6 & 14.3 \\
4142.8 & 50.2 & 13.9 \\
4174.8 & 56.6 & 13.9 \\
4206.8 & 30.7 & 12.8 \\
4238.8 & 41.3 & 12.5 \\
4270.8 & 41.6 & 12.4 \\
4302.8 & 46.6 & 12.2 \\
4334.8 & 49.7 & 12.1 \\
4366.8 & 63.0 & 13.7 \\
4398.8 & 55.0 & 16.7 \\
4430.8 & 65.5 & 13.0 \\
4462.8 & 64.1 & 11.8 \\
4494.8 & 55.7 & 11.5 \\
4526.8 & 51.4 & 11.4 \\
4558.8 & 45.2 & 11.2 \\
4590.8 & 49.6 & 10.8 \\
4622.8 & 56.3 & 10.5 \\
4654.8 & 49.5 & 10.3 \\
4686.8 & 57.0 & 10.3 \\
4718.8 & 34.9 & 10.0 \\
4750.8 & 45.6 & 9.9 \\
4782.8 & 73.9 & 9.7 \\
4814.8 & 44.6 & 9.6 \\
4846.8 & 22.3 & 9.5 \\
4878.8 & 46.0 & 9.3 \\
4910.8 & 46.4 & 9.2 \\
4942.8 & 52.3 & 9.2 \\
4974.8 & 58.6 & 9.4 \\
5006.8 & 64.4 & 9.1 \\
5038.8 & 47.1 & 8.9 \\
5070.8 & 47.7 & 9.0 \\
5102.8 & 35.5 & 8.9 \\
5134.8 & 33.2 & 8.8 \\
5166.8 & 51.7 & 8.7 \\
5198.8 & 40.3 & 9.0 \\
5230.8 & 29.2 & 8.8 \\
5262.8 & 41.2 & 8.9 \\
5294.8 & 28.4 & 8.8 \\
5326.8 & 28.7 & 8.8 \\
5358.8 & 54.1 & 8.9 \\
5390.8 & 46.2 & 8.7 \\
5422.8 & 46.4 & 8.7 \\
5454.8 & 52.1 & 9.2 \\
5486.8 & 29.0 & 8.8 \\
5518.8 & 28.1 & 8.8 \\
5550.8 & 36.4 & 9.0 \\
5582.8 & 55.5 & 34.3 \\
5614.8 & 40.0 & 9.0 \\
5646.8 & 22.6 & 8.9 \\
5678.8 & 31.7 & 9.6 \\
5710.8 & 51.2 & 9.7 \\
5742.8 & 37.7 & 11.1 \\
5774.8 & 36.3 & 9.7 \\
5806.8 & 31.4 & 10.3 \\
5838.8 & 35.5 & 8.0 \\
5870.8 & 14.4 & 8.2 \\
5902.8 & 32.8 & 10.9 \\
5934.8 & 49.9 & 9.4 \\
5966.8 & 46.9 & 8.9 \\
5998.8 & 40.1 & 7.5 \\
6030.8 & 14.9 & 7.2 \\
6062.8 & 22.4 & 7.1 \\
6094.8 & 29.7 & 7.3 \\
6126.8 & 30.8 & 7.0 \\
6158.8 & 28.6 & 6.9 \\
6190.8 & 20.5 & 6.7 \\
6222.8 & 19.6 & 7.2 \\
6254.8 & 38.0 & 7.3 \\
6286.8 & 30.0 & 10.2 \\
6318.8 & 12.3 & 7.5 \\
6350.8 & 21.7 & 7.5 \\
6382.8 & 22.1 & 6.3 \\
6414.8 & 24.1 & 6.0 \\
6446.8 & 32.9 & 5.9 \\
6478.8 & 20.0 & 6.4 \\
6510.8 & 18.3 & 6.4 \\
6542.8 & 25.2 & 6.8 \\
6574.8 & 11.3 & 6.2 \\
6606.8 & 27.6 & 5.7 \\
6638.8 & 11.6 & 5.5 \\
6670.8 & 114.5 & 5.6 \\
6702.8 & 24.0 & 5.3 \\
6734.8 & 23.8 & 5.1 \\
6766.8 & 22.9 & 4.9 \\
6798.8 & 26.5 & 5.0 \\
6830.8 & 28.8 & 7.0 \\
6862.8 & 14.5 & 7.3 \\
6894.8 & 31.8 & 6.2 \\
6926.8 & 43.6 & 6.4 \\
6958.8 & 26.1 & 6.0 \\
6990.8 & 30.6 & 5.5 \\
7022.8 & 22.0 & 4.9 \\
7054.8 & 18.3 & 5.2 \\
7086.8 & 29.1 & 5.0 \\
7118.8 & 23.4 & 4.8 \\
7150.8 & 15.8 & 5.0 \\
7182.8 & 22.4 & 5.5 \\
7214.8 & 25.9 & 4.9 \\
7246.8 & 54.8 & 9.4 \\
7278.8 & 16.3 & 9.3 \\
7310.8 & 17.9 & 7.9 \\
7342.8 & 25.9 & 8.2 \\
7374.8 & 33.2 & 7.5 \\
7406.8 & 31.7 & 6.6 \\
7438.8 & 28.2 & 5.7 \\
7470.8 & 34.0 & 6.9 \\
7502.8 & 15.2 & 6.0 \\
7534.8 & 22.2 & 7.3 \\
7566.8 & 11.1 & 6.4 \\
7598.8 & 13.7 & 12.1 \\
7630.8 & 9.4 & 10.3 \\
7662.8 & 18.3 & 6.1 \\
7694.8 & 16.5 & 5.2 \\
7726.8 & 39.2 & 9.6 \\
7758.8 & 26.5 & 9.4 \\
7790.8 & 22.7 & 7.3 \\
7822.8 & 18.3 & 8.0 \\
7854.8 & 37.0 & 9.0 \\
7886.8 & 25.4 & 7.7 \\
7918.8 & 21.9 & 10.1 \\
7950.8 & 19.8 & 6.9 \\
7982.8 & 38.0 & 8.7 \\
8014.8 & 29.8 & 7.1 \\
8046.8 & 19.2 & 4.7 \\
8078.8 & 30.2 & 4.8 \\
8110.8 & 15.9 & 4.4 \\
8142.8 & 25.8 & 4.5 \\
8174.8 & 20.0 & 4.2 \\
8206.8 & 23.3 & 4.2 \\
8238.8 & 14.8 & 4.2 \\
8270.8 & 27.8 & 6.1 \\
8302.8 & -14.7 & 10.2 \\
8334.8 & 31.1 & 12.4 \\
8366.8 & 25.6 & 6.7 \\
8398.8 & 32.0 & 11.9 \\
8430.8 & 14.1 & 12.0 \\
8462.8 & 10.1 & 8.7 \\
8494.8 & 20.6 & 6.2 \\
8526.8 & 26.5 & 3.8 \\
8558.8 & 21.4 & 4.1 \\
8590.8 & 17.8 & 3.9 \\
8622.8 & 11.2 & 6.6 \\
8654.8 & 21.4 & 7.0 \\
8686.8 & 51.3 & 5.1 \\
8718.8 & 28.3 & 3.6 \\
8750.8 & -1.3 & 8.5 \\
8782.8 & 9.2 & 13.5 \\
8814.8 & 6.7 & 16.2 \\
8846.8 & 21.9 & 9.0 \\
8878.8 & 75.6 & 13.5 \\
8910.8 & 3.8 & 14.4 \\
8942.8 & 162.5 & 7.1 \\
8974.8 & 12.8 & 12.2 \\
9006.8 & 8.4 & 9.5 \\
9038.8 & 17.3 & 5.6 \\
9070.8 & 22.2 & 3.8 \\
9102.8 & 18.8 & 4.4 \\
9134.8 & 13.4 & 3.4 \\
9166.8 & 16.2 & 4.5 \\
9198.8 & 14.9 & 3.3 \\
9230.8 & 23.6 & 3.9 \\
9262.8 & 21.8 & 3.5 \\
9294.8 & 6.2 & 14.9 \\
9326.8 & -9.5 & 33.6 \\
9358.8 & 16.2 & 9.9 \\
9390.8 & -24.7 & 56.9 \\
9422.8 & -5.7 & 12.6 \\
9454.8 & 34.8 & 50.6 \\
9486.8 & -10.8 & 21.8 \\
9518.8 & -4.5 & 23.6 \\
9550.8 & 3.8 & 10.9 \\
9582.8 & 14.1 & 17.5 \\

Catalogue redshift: 0.788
